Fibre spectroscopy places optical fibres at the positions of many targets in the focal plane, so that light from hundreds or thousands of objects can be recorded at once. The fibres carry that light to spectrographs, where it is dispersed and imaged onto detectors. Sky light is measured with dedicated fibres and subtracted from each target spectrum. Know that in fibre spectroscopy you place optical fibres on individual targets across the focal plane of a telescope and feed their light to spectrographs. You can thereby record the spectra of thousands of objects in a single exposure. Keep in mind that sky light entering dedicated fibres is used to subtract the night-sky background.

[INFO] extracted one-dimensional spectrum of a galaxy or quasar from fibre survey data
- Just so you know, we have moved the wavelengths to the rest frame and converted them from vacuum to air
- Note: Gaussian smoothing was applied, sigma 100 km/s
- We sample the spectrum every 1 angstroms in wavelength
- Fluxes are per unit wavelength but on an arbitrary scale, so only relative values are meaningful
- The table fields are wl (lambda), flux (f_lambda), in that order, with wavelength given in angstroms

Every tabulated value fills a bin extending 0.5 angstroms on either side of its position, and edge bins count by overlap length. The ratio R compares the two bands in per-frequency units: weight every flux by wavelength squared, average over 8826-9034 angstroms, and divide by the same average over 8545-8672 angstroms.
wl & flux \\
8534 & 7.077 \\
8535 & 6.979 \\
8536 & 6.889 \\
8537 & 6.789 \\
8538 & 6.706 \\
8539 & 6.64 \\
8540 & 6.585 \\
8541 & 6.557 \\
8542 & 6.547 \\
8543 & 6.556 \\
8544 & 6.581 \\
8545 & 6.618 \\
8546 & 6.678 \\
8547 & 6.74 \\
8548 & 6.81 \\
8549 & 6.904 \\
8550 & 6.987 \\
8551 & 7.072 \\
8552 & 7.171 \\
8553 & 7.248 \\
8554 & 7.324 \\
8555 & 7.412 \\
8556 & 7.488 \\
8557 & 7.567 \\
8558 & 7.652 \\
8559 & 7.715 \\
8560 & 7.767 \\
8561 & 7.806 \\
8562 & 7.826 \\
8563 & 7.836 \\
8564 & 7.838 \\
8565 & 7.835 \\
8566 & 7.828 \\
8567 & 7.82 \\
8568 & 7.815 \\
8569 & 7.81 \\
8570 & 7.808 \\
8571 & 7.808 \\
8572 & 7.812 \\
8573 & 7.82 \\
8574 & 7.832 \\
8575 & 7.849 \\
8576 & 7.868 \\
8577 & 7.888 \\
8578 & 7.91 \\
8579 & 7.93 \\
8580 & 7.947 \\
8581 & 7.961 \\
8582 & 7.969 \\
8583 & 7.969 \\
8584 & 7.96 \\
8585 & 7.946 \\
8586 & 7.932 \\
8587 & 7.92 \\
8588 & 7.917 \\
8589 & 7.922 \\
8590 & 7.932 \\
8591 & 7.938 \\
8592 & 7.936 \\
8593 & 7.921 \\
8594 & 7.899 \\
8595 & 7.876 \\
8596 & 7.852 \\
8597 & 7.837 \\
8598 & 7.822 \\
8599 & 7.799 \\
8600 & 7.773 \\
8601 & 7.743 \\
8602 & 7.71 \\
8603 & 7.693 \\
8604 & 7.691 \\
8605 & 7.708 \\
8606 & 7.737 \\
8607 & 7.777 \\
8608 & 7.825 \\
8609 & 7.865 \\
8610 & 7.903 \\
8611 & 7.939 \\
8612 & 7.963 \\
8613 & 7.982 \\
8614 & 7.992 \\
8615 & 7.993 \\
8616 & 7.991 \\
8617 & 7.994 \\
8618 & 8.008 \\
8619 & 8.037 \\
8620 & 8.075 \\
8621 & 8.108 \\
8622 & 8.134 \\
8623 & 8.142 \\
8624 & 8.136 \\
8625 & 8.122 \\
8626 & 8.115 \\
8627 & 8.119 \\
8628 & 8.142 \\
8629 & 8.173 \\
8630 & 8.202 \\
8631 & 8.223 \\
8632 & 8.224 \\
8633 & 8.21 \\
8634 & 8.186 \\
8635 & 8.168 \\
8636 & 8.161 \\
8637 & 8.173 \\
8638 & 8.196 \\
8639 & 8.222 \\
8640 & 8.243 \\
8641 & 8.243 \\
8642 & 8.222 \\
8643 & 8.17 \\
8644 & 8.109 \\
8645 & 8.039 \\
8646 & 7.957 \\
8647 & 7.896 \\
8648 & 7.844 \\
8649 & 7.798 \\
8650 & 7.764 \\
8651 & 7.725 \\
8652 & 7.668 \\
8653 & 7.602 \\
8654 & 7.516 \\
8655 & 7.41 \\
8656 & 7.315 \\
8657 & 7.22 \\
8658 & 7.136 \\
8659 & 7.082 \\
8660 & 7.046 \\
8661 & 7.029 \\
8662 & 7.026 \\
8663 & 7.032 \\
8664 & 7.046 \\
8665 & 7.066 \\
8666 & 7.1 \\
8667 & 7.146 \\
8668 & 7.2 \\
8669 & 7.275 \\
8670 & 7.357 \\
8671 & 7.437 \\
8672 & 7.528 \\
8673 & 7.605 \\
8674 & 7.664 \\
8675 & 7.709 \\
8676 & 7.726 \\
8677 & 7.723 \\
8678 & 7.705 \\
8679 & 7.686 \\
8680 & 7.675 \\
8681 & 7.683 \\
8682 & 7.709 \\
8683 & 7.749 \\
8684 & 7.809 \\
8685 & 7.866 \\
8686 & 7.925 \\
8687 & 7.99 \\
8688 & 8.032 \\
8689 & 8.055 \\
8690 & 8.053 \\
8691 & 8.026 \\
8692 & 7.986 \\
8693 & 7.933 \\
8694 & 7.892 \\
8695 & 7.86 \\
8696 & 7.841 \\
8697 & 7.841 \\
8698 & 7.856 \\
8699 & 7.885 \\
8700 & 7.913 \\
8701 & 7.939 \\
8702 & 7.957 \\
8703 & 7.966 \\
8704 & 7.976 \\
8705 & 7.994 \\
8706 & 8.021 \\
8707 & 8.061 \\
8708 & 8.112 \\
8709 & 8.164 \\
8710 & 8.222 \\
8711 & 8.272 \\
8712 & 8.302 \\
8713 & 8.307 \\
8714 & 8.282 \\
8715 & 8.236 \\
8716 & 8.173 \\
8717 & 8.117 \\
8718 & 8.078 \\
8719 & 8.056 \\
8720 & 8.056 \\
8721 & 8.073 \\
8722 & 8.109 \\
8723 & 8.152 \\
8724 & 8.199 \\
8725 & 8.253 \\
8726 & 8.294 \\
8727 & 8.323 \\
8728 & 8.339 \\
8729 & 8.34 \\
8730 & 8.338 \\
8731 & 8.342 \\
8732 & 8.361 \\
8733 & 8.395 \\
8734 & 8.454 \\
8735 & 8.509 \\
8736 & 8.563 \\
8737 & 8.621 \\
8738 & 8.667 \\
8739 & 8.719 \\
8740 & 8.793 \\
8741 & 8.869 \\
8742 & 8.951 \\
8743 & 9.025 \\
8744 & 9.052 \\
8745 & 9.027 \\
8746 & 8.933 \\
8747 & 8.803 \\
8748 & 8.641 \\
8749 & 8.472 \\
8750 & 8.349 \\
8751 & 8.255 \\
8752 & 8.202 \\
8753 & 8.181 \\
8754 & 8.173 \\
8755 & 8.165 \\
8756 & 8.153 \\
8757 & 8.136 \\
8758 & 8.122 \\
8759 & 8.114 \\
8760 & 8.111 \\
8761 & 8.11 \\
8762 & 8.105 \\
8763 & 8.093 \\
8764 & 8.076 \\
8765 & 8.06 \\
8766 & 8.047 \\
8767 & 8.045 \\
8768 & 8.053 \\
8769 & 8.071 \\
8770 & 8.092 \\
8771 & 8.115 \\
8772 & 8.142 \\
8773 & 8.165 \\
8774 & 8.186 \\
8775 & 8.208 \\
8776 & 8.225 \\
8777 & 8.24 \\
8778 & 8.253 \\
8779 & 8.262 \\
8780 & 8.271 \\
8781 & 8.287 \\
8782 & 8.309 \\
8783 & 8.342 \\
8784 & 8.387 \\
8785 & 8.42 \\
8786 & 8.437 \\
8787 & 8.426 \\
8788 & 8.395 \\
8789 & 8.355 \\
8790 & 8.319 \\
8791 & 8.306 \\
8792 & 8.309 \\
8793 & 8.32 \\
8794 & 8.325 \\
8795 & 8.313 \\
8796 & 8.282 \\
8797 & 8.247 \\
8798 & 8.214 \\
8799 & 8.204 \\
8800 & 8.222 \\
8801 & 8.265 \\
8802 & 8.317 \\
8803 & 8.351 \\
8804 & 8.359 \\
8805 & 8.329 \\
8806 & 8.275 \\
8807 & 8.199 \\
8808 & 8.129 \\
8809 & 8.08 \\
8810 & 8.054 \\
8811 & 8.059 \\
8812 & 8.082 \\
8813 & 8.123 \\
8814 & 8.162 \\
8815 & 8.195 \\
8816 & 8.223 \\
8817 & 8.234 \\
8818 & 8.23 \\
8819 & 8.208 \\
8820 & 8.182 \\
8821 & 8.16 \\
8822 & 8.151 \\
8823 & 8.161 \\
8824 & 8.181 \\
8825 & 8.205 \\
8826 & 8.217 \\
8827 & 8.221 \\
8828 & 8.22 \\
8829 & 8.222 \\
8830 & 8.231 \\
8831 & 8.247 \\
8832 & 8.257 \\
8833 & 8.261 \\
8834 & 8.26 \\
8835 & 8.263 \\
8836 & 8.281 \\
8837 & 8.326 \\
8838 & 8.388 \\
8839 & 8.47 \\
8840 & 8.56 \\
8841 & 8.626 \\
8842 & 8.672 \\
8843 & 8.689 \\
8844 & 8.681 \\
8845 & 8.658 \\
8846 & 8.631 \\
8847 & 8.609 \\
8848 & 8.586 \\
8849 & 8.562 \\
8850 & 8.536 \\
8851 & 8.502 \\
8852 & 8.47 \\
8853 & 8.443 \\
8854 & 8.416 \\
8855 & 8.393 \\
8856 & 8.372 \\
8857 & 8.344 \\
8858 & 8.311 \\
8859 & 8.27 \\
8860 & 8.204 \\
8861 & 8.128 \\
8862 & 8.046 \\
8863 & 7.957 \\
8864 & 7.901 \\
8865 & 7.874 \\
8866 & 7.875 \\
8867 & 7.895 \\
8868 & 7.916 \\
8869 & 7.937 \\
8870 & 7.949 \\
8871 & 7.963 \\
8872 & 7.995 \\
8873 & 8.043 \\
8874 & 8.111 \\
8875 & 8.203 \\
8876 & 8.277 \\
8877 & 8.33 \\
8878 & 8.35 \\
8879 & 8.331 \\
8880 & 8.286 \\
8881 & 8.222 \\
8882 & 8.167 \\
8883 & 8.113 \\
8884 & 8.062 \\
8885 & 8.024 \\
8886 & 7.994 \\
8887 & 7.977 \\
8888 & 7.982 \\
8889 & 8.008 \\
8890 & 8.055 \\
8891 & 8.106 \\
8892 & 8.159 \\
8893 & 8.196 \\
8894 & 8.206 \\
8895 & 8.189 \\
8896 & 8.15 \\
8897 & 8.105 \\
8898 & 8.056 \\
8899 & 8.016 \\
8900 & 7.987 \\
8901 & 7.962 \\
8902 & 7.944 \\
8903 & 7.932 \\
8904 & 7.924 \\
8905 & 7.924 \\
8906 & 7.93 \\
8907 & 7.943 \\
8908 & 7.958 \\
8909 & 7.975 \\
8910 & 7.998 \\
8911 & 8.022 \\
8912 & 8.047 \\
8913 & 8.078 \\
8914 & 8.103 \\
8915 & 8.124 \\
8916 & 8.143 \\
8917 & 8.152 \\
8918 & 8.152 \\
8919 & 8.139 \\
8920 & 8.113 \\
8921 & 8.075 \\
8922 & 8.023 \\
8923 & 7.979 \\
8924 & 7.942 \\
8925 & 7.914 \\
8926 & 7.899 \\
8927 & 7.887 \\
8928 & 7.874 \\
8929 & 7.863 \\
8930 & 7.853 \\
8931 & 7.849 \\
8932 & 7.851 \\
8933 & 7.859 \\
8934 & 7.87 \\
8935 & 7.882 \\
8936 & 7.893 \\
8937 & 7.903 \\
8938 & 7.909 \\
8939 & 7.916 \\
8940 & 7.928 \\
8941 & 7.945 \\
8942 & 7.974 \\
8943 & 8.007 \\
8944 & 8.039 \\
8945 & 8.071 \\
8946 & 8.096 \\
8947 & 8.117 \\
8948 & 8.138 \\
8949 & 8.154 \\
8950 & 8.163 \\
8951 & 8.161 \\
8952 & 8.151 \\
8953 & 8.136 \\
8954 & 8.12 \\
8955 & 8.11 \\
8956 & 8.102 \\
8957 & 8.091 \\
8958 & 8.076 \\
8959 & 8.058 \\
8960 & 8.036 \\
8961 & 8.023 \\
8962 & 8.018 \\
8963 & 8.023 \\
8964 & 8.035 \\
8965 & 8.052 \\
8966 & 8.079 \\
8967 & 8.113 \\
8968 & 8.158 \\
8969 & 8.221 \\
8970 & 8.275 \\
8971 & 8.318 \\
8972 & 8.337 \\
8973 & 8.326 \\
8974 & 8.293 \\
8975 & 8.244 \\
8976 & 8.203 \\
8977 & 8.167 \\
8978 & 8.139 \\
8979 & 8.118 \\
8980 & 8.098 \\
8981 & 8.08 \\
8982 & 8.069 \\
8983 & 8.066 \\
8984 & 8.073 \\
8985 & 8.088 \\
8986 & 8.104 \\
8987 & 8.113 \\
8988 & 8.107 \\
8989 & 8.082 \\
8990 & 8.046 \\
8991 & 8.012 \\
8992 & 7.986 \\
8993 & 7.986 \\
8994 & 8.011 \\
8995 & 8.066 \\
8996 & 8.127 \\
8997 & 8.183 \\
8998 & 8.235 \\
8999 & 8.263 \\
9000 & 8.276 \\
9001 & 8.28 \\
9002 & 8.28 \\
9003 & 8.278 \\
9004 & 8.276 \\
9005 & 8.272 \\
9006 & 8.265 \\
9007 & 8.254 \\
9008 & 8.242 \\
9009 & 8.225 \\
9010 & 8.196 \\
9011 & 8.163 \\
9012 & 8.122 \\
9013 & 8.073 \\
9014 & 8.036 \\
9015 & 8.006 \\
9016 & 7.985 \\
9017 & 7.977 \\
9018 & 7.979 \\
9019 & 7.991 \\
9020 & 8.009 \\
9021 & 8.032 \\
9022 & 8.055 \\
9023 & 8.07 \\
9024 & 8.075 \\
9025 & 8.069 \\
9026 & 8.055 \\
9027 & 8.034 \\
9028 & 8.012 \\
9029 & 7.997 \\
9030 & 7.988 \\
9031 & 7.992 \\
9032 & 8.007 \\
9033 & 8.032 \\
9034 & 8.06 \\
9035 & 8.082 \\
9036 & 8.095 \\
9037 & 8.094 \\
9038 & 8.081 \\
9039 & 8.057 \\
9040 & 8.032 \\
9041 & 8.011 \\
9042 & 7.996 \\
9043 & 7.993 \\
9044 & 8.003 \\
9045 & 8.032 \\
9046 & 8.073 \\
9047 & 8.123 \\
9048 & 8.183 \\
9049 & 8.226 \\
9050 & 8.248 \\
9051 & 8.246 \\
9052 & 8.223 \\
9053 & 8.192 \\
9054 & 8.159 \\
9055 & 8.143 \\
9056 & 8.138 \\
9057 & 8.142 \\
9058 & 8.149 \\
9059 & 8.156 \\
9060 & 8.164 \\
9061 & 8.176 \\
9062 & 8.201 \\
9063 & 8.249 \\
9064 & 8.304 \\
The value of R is 1.13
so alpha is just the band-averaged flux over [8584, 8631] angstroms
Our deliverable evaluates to 7.94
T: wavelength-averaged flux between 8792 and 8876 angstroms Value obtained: 8.26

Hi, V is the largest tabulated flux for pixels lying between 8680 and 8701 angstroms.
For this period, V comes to 8.055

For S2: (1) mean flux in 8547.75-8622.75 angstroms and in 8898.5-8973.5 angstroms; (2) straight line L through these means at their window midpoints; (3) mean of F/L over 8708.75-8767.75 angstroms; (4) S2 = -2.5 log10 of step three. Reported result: -0.06 mag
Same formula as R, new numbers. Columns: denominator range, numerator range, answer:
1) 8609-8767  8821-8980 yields 1.06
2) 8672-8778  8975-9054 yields 1.06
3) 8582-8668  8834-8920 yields 1.11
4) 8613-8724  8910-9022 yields 1.10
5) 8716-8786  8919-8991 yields 1.01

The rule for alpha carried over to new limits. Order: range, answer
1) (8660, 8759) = 8.05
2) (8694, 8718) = 8.05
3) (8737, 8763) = 8.48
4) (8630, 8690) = 7.71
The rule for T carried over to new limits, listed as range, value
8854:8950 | 8.05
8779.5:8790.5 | 8.36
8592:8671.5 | 7.8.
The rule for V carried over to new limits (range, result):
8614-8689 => 8.243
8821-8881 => 8.689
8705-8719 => 8.307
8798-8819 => 8.359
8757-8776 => 8.225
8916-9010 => 8.337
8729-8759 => 9.052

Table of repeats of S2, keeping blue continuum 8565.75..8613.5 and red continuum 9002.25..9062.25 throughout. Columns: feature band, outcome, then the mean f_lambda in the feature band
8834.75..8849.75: -0.07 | 8.54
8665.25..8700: 0.03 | 7.72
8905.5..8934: 0.01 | 7.99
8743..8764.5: -0.05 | 8.36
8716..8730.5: -0.03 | 8.19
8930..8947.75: 0.01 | 7.95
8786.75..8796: -0.05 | 8.34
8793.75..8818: -0.03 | 8.22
